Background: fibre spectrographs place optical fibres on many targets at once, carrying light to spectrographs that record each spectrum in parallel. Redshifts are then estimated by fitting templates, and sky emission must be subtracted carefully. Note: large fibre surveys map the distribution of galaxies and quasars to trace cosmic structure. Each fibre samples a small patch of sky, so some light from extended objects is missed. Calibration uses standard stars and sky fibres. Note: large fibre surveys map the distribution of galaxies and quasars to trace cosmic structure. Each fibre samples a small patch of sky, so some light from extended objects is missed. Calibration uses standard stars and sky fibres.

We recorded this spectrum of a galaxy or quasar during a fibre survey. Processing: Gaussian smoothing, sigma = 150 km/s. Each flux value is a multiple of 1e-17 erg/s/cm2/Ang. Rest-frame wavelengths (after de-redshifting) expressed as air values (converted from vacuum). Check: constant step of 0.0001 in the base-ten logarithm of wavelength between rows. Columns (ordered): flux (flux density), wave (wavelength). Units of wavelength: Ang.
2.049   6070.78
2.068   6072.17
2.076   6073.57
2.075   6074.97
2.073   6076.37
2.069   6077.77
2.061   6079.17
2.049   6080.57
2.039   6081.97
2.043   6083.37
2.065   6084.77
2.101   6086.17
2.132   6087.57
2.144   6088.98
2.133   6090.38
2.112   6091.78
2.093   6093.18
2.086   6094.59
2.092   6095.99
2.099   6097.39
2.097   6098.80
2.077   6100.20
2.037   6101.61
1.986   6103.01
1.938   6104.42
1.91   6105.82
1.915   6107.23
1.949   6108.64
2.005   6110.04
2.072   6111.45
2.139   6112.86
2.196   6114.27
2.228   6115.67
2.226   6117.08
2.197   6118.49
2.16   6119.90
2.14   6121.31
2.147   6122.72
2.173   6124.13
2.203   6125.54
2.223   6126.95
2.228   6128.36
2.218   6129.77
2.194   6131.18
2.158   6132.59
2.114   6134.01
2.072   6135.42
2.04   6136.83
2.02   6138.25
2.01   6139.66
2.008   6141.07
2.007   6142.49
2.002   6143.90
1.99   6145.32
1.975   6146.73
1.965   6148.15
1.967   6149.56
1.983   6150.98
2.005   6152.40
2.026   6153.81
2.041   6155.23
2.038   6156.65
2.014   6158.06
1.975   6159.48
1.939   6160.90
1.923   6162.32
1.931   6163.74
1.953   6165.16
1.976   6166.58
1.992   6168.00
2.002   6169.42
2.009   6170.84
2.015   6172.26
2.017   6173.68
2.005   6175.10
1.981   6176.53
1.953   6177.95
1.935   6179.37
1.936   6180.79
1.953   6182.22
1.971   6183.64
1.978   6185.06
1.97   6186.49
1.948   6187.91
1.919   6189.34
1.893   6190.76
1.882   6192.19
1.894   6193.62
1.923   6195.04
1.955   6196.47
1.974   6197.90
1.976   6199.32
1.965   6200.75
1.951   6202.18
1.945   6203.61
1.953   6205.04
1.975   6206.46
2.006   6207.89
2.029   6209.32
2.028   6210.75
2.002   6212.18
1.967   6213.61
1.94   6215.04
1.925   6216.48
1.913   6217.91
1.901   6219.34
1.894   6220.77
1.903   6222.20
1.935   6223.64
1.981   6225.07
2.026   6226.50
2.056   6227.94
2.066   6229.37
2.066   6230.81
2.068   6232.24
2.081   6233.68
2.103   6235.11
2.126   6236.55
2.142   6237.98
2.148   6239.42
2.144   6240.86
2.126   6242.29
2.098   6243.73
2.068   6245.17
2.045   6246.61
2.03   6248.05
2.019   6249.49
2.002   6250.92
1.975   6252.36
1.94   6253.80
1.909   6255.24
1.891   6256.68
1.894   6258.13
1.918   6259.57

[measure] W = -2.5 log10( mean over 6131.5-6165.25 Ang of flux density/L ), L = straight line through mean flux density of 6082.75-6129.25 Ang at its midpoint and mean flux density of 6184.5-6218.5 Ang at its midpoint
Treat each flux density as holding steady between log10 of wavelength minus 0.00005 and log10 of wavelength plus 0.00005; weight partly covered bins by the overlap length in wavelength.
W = 0.01 mag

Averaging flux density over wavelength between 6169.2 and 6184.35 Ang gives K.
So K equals 1.98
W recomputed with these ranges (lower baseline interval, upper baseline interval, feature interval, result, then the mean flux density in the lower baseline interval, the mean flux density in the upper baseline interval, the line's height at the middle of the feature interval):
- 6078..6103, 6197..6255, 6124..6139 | -0.04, 2.08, 2.01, 2.06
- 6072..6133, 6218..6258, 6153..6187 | 0.04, 2.1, 2.02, 2.06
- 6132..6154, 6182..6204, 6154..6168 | 0.01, 2.02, 1.94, 1.99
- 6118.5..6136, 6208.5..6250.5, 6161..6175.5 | 0.07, 2.17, 2.03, 2.11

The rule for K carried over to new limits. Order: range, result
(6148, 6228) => 1.97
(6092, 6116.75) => 2.06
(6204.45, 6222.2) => 1.96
